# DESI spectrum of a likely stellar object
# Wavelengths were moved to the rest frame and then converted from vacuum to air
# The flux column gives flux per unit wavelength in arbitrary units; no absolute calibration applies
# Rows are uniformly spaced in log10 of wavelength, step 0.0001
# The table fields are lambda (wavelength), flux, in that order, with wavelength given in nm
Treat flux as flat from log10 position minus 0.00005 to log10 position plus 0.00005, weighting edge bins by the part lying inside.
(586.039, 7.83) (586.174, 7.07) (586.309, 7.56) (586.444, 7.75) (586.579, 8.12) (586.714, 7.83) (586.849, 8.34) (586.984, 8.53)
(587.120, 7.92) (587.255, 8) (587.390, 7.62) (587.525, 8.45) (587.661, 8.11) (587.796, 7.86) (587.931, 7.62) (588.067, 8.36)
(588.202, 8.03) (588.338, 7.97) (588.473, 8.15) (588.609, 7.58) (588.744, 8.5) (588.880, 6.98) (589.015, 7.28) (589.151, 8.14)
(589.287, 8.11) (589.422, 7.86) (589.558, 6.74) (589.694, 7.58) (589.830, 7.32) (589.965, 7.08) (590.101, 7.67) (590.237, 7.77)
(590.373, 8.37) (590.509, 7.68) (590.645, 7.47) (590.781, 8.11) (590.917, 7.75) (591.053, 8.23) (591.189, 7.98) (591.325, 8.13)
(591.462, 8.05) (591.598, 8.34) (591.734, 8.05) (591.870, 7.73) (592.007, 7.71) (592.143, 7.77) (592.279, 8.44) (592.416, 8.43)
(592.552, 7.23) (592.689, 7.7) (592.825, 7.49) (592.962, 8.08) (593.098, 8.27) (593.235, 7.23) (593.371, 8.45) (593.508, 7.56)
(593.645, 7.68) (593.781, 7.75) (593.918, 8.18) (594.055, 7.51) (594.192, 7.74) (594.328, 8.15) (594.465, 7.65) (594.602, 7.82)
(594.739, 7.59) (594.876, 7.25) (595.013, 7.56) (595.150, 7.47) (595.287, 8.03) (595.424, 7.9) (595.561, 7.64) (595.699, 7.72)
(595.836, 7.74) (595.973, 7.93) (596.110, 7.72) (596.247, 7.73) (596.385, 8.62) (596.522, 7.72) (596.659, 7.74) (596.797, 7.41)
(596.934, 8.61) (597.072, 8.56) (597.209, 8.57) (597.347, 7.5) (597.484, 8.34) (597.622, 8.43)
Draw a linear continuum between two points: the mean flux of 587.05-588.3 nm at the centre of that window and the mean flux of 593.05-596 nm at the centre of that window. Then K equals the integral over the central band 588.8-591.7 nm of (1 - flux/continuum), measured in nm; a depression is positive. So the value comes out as 0.055 nm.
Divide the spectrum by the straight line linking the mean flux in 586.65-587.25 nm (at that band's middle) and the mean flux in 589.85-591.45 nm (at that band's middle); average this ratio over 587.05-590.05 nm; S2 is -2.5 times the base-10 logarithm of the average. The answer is 0.03 mag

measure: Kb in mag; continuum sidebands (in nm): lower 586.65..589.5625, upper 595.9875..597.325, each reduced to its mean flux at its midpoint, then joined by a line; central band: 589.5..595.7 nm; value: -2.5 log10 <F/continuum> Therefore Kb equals 0.03 mag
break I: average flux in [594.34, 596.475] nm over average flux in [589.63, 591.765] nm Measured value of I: 0.99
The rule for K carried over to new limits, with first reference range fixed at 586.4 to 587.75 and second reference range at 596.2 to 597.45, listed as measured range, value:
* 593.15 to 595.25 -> 0.09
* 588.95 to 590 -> 0.07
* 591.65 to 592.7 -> 0.02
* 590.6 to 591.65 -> 0.01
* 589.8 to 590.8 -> 0.05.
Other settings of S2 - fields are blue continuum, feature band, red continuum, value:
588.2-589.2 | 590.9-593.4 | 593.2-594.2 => -0.02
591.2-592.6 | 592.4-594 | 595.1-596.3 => 0.01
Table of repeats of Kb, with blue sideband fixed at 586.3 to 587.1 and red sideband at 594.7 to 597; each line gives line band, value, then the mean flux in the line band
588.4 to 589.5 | 0.022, 7.82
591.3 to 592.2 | -0.007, 7.96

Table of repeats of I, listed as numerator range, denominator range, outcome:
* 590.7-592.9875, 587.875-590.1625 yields 1.03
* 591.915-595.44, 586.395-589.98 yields 0.99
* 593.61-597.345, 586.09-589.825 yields 1.00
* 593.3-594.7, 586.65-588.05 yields 0.98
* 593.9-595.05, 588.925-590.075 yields 1.03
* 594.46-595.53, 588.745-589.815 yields 1.01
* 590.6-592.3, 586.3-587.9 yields 1.00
